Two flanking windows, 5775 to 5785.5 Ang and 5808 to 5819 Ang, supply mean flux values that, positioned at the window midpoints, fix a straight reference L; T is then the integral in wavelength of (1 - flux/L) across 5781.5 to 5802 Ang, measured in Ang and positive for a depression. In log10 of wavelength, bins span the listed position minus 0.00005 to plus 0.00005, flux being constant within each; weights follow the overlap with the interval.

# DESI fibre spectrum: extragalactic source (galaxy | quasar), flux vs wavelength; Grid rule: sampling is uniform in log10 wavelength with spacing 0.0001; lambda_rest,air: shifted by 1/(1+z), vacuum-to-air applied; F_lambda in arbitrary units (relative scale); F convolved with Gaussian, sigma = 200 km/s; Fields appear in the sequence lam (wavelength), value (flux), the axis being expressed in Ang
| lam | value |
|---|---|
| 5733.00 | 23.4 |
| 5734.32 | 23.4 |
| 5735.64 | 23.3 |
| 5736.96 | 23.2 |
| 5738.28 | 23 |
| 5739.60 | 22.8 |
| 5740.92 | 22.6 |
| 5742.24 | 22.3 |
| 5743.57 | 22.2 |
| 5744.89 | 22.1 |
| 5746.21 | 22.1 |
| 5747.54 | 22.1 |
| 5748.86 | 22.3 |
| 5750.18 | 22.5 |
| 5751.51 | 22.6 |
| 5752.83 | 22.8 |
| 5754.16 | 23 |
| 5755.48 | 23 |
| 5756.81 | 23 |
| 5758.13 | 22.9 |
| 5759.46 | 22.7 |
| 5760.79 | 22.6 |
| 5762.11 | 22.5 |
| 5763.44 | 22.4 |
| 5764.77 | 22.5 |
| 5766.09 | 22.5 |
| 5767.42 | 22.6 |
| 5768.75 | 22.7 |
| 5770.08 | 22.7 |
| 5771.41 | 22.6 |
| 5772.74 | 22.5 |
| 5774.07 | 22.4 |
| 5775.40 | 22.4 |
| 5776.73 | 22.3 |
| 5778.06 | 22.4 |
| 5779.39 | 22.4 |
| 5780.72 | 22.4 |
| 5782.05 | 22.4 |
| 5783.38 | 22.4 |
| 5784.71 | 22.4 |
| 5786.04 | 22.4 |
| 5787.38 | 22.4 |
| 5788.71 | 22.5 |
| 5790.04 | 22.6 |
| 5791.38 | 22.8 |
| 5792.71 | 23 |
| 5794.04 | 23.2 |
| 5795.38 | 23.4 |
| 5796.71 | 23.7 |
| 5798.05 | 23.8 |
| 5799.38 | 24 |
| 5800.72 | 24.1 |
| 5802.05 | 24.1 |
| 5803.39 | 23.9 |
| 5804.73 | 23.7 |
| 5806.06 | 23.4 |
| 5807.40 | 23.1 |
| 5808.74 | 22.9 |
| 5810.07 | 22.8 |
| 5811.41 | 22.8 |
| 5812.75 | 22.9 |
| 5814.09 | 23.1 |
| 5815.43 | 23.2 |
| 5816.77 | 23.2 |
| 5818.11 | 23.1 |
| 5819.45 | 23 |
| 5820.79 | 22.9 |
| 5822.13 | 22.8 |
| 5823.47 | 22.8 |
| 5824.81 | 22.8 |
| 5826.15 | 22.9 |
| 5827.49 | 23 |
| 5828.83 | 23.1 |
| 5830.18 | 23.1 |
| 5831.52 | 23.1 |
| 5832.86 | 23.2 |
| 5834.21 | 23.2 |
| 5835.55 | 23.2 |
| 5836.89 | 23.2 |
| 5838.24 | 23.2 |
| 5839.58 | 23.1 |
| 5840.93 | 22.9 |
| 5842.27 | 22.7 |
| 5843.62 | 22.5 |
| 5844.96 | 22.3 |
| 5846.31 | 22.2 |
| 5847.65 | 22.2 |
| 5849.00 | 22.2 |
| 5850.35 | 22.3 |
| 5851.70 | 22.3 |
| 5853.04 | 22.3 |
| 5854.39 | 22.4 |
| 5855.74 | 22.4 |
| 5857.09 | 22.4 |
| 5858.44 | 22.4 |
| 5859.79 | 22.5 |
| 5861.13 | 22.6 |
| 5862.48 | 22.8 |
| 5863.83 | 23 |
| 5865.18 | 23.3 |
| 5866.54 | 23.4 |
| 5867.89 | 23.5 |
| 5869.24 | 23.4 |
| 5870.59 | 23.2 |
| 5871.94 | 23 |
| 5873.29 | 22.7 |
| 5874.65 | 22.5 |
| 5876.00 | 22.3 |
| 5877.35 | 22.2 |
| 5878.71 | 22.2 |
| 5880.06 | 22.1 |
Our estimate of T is -0.39 Ang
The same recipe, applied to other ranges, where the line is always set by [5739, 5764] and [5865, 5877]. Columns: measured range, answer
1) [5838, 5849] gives 0.1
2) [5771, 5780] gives 0.1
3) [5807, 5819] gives -0.1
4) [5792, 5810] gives -0.6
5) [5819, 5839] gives -0.2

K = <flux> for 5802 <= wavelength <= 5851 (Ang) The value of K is 23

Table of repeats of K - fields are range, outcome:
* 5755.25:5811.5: 22.9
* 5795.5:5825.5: 23.3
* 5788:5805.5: 23.5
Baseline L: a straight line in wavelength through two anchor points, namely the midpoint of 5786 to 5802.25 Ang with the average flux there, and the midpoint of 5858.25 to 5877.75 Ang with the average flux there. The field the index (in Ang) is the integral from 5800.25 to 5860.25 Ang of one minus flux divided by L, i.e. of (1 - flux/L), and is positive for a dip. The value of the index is 0.4 Ang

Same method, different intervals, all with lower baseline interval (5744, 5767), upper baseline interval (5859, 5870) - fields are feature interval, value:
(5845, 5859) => 0.4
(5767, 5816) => -0.4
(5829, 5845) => 0.0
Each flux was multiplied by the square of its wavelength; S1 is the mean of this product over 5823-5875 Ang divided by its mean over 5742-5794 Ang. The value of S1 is 1.04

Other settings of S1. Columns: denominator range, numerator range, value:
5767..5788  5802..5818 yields 1.05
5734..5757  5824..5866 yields 1.04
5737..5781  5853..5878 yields 1.05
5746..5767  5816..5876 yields 1.04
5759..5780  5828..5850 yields 1.04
